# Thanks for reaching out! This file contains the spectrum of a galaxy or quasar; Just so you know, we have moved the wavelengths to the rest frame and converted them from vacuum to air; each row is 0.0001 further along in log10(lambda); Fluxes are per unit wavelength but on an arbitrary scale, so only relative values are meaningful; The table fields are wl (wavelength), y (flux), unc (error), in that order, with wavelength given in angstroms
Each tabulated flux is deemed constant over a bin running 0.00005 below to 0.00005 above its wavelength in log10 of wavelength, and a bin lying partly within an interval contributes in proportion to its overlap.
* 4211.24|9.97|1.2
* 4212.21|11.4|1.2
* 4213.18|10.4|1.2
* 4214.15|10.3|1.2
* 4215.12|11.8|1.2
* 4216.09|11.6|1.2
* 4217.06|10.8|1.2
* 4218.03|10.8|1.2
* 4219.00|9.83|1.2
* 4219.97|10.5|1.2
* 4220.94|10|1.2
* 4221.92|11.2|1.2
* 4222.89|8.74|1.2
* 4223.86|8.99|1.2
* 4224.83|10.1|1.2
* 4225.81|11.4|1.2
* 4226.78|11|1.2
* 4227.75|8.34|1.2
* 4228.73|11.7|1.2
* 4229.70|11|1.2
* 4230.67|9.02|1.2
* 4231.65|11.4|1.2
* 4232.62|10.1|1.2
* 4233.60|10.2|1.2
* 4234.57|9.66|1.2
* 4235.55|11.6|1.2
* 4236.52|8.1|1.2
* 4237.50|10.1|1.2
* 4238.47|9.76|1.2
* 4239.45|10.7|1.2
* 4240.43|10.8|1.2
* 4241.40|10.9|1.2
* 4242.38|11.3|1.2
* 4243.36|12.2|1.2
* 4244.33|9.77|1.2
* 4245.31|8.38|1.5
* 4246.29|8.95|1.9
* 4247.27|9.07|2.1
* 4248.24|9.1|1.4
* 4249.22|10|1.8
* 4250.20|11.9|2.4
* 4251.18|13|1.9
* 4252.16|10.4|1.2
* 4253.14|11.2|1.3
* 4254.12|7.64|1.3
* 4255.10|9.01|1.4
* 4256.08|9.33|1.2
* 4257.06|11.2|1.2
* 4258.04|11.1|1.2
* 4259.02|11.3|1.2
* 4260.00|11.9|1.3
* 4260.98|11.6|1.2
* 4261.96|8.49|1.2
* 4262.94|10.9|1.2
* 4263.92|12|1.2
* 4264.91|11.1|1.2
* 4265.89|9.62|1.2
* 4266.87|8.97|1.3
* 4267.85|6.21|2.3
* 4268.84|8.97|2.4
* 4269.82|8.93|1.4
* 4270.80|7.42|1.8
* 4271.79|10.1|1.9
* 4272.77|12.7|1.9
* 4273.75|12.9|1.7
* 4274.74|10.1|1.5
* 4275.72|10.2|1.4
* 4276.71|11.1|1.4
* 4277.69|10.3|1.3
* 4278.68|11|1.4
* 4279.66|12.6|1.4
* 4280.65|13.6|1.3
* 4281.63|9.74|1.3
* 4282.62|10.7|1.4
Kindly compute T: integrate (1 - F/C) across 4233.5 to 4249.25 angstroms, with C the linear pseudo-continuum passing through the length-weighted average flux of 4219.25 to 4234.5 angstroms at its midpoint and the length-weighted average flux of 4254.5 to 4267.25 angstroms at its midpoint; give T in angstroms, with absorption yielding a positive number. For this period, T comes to 0.5 angstroms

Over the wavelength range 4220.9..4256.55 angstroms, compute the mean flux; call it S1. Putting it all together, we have 10.2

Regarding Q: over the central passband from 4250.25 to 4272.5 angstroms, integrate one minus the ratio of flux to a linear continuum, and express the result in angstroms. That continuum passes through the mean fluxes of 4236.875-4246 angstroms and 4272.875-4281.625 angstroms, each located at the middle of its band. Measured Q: 1.8 angstroms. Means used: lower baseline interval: 10.4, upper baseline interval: 11.4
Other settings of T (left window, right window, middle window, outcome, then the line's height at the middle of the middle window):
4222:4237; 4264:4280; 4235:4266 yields -0.8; 10.1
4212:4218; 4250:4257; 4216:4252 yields 1.2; 10.7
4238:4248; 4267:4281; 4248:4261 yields -0.5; 10.2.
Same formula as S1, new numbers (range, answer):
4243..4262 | 10.3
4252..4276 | 10.1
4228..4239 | 10.2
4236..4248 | 9.99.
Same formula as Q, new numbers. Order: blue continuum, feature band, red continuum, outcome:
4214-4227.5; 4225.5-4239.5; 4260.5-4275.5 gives 0.2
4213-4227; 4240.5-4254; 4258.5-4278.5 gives -0.1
